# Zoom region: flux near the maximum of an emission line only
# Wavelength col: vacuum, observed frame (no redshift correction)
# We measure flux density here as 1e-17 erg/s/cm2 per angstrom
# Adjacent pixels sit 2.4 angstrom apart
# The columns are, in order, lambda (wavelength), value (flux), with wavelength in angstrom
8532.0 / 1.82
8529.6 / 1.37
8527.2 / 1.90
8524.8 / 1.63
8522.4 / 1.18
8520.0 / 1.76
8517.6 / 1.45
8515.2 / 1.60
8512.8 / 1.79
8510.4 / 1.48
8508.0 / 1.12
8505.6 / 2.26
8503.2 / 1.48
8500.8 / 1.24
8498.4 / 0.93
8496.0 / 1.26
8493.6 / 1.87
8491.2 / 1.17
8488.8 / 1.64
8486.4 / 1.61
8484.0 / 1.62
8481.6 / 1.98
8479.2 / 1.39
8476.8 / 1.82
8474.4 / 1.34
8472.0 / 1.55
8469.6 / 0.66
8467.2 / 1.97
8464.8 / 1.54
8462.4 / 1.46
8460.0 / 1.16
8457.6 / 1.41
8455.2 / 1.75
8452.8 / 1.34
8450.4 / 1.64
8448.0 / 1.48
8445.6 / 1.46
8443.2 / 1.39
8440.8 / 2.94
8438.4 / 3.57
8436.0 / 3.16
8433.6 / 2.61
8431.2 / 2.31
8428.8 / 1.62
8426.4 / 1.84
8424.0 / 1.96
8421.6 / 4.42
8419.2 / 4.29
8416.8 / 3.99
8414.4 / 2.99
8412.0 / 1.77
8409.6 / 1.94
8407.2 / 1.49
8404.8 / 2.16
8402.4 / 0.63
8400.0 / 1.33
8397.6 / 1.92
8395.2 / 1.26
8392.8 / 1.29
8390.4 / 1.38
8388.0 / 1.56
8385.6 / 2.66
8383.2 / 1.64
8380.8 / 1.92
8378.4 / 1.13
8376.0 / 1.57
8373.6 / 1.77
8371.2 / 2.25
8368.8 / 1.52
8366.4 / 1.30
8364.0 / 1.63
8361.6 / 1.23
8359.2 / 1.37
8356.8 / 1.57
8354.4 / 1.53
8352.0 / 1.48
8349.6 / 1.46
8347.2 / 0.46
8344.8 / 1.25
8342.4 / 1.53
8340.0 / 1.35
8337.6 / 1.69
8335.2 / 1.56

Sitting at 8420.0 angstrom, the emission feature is [S II] 6716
